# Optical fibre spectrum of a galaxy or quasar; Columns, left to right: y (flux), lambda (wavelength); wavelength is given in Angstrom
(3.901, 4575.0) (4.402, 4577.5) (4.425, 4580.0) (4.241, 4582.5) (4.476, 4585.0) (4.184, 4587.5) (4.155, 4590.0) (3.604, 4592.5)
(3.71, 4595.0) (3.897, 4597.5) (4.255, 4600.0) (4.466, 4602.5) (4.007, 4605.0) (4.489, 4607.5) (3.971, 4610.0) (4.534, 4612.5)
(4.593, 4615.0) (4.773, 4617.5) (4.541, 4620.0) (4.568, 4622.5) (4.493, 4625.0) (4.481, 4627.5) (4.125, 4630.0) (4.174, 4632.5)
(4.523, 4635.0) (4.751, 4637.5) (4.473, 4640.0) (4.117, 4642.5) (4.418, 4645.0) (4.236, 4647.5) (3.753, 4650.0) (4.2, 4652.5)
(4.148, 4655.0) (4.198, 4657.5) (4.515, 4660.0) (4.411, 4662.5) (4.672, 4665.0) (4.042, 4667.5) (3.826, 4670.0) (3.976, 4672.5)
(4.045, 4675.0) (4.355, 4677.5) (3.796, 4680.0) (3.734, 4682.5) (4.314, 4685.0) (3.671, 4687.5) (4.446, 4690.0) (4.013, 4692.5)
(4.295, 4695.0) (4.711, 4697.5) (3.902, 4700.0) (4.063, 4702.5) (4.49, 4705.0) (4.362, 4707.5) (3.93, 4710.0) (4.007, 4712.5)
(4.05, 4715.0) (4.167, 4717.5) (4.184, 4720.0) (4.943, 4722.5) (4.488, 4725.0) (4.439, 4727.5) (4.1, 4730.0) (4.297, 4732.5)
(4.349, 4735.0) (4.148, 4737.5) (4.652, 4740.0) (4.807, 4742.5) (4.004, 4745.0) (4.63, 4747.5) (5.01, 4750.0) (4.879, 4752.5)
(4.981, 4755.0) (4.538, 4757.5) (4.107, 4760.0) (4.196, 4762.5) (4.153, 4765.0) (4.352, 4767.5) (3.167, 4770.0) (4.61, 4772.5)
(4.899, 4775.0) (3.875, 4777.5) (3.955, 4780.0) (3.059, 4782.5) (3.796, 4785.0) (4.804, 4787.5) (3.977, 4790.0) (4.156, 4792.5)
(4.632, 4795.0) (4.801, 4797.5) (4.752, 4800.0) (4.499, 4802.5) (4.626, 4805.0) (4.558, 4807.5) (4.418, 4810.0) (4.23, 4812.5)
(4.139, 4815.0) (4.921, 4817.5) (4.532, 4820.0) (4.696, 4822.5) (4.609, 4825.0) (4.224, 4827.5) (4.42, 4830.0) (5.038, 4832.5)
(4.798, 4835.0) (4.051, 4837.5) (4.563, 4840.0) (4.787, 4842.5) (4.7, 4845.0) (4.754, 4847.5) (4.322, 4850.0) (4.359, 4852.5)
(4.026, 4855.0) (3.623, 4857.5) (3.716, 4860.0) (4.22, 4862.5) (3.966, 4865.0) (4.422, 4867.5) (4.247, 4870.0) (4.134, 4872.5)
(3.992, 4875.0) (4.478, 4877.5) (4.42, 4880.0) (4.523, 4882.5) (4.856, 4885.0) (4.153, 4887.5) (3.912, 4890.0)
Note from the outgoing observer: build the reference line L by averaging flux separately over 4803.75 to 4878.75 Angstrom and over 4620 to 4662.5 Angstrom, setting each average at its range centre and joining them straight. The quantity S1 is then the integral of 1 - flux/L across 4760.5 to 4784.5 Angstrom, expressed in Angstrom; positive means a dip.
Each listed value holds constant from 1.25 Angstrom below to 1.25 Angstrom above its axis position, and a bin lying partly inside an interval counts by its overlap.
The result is 1.9 Angstrom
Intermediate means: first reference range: 4.33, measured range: 4.02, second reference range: 4.39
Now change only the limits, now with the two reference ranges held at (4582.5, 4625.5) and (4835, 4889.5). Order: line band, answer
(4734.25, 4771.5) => -0.9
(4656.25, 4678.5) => 0.3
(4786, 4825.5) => -2.0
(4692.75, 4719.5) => 0.6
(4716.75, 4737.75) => -0.3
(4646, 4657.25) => 0.5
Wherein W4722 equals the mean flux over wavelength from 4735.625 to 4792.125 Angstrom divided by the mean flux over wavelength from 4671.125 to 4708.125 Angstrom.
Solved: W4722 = 1.04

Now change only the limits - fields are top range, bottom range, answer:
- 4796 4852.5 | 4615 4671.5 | 1.05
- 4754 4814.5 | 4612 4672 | 0.99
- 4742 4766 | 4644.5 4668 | 1.06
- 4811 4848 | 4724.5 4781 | 1.04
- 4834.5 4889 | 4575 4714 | 1.02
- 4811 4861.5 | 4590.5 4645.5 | 1.03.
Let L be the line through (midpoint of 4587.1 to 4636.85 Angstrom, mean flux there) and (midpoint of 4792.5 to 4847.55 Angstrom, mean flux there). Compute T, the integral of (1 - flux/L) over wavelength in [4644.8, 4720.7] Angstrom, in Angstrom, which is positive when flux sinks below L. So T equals 3.9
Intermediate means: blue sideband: 4.28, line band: 4.16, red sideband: 4.57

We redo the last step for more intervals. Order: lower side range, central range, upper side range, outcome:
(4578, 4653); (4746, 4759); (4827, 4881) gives -1.40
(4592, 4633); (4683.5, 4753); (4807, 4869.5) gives 0.25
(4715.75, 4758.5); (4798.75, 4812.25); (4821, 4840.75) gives -0.03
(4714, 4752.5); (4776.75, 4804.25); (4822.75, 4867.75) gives 1.12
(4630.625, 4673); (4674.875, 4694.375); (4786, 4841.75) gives 1.18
